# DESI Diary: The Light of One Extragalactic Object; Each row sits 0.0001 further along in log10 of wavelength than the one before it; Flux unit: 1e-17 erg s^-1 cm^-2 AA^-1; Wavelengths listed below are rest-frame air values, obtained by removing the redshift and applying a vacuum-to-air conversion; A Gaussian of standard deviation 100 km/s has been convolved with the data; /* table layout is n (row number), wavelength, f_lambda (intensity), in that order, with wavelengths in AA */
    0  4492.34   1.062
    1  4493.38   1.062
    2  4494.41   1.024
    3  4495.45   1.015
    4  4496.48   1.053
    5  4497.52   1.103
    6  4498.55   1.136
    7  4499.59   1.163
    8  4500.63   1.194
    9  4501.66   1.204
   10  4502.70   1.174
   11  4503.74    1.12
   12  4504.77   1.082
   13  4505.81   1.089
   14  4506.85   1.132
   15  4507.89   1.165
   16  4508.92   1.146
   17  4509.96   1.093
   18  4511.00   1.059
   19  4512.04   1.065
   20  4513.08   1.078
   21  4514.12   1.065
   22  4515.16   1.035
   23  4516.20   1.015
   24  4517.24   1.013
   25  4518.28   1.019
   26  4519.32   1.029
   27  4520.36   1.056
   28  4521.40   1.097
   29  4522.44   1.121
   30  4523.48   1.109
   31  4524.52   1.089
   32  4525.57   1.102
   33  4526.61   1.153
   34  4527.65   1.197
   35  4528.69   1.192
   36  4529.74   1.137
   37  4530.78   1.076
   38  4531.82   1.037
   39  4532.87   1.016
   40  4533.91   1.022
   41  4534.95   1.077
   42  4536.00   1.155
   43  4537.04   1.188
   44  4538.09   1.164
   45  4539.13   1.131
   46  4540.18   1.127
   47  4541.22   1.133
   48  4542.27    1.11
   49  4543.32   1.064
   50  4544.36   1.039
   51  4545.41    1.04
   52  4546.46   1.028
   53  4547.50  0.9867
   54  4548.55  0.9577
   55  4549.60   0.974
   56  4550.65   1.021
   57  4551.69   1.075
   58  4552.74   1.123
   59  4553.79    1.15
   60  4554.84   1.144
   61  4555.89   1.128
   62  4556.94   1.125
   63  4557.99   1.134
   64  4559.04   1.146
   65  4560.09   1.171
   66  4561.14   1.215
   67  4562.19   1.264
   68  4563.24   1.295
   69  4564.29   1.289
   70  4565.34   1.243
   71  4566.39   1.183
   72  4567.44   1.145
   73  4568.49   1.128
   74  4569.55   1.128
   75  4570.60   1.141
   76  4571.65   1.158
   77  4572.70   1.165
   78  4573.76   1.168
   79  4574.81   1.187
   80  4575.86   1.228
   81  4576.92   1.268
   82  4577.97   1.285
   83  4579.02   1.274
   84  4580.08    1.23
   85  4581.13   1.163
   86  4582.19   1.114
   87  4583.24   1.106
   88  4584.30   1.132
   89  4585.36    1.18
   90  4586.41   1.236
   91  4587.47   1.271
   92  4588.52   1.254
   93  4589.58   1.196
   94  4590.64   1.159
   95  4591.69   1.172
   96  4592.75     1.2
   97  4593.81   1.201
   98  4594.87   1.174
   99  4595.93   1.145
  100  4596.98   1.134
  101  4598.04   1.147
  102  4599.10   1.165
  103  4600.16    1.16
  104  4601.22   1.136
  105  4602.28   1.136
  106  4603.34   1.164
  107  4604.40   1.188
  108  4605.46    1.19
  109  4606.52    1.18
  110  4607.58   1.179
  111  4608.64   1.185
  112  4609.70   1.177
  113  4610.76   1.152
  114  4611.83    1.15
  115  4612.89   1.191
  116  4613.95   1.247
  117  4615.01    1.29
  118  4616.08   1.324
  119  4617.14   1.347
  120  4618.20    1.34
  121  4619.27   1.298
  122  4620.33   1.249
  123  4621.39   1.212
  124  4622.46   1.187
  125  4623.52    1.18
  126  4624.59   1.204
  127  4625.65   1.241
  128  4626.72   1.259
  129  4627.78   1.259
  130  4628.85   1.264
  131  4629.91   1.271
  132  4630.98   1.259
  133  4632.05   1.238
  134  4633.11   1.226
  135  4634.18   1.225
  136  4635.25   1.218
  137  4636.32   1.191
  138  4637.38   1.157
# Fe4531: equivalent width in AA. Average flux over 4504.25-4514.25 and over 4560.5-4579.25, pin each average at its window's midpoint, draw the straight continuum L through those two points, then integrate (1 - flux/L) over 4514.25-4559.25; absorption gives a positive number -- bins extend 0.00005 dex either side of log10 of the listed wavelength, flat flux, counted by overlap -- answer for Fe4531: 2.4 AA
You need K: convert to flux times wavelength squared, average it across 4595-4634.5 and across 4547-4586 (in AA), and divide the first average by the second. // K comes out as 1.1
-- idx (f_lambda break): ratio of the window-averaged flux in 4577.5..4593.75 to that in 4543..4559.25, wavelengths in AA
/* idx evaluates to 1.12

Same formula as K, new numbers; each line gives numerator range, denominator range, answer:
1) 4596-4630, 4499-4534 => 1.15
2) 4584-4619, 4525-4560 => 1.12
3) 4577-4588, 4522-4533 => 1.11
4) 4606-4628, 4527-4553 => 1.18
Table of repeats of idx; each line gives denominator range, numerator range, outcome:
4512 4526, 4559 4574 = 1.12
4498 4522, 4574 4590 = 1.10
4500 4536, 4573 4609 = 1.08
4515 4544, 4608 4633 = 1.13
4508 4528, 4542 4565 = 1.03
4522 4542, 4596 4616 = 1.06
